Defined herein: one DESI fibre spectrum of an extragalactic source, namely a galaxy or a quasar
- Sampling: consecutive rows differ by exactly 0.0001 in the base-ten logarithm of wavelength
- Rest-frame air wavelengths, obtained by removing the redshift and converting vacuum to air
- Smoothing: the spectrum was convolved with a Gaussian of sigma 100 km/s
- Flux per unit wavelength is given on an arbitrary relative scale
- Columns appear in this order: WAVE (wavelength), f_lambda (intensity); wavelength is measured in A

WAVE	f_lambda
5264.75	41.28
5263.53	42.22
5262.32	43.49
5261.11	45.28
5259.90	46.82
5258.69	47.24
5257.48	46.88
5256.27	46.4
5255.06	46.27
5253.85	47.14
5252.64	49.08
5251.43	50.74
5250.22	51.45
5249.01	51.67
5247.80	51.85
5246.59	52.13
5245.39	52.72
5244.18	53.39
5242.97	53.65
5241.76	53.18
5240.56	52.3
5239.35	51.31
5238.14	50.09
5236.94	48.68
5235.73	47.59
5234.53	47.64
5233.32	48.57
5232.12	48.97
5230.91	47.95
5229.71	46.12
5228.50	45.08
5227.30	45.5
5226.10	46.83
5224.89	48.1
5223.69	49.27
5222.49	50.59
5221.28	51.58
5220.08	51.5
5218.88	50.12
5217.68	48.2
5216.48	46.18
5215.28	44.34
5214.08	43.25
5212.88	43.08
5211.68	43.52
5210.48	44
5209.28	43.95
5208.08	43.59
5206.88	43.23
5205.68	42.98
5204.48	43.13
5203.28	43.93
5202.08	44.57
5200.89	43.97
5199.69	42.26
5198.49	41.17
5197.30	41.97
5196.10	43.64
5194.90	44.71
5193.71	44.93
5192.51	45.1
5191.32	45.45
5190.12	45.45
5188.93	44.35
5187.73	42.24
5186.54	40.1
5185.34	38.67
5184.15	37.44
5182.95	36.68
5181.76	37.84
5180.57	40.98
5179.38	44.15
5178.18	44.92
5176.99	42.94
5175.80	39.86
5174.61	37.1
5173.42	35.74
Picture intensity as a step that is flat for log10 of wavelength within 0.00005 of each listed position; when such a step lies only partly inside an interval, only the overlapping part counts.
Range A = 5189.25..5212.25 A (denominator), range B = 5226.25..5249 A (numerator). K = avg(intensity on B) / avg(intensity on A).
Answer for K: 1.14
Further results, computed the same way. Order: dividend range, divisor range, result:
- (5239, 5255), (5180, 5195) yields 1.23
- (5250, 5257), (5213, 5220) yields 1.04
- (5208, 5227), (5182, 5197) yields 1.11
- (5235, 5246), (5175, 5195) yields 1.22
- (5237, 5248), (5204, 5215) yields 1.20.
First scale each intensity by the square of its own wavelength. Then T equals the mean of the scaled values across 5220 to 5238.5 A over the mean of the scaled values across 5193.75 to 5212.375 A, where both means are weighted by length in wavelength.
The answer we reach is 1.12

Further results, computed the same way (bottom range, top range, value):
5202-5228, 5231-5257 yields 1.10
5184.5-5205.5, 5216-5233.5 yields 1.13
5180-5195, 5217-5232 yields 1.18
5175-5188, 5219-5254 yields 1.26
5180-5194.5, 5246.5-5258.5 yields 1.21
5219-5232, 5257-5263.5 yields 0.96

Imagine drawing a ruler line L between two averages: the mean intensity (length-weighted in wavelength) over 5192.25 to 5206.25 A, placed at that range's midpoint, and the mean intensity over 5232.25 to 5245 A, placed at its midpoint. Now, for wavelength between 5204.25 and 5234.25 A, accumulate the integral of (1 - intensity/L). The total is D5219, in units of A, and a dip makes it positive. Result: 0.4 A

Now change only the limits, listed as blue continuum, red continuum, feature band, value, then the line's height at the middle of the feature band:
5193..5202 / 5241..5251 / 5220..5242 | 0.3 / 49.7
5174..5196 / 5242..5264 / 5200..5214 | 0.2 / 44.1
